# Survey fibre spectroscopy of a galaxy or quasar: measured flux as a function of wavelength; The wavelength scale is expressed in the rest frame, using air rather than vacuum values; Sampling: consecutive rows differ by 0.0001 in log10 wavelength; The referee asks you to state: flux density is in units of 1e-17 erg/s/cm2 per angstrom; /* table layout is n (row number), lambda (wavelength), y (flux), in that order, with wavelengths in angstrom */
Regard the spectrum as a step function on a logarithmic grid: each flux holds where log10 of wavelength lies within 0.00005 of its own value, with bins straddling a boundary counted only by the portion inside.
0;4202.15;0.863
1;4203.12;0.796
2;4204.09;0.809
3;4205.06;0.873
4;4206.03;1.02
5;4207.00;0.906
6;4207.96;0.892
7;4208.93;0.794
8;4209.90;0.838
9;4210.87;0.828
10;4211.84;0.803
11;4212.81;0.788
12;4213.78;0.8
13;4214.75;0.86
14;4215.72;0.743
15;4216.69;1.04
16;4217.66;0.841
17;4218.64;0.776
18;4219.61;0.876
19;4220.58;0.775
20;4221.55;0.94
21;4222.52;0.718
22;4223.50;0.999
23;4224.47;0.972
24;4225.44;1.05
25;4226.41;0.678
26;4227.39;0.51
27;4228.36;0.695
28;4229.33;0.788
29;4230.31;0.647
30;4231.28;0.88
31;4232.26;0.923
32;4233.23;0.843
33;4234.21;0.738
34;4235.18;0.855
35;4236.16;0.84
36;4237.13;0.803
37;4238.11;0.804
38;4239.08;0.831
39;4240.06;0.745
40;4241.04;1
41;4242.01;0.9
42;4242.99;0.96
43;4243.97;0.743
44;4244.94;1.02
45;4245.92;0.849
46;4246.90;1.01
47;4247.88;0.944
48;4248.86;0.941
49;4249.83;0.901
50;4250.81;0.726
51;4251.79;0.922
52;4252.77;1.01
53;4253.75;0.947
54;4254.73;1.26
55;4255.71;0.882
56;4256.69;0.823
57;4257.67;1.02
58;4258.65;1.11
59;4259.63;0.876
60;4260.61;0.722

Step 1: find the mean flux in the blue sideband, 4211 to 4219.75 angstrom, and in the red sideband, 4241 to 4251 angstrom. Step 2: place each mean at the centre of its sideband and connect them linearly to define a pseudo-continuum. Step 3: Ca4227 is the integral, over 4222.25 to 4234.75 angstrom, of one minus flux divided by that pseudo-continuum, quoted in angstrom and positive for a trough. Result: 0.9 angstrom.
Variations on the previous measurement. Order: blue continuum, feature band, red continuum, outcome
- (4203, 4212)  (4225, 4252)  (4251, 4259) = 2.9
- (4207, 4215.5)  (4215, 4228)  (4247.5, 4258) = 0.3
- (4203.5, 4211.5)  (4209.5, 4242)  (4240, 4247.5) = 2.3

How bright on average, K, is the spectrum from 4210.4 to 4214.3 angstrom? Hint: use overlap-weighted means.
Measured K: 0.805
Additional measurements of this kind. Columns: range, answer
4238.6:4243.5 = 0.886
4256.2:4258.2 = 0.926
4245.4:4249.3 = 0.935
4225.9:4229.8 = 0.67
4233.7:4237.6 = 0.809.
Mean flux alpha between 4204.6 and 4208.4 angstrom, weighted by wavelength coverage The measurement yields 0.925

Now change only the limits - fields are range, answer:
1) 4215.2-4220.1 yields 0.855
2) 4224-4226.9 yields 0.9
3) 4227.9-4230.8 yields 0.711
